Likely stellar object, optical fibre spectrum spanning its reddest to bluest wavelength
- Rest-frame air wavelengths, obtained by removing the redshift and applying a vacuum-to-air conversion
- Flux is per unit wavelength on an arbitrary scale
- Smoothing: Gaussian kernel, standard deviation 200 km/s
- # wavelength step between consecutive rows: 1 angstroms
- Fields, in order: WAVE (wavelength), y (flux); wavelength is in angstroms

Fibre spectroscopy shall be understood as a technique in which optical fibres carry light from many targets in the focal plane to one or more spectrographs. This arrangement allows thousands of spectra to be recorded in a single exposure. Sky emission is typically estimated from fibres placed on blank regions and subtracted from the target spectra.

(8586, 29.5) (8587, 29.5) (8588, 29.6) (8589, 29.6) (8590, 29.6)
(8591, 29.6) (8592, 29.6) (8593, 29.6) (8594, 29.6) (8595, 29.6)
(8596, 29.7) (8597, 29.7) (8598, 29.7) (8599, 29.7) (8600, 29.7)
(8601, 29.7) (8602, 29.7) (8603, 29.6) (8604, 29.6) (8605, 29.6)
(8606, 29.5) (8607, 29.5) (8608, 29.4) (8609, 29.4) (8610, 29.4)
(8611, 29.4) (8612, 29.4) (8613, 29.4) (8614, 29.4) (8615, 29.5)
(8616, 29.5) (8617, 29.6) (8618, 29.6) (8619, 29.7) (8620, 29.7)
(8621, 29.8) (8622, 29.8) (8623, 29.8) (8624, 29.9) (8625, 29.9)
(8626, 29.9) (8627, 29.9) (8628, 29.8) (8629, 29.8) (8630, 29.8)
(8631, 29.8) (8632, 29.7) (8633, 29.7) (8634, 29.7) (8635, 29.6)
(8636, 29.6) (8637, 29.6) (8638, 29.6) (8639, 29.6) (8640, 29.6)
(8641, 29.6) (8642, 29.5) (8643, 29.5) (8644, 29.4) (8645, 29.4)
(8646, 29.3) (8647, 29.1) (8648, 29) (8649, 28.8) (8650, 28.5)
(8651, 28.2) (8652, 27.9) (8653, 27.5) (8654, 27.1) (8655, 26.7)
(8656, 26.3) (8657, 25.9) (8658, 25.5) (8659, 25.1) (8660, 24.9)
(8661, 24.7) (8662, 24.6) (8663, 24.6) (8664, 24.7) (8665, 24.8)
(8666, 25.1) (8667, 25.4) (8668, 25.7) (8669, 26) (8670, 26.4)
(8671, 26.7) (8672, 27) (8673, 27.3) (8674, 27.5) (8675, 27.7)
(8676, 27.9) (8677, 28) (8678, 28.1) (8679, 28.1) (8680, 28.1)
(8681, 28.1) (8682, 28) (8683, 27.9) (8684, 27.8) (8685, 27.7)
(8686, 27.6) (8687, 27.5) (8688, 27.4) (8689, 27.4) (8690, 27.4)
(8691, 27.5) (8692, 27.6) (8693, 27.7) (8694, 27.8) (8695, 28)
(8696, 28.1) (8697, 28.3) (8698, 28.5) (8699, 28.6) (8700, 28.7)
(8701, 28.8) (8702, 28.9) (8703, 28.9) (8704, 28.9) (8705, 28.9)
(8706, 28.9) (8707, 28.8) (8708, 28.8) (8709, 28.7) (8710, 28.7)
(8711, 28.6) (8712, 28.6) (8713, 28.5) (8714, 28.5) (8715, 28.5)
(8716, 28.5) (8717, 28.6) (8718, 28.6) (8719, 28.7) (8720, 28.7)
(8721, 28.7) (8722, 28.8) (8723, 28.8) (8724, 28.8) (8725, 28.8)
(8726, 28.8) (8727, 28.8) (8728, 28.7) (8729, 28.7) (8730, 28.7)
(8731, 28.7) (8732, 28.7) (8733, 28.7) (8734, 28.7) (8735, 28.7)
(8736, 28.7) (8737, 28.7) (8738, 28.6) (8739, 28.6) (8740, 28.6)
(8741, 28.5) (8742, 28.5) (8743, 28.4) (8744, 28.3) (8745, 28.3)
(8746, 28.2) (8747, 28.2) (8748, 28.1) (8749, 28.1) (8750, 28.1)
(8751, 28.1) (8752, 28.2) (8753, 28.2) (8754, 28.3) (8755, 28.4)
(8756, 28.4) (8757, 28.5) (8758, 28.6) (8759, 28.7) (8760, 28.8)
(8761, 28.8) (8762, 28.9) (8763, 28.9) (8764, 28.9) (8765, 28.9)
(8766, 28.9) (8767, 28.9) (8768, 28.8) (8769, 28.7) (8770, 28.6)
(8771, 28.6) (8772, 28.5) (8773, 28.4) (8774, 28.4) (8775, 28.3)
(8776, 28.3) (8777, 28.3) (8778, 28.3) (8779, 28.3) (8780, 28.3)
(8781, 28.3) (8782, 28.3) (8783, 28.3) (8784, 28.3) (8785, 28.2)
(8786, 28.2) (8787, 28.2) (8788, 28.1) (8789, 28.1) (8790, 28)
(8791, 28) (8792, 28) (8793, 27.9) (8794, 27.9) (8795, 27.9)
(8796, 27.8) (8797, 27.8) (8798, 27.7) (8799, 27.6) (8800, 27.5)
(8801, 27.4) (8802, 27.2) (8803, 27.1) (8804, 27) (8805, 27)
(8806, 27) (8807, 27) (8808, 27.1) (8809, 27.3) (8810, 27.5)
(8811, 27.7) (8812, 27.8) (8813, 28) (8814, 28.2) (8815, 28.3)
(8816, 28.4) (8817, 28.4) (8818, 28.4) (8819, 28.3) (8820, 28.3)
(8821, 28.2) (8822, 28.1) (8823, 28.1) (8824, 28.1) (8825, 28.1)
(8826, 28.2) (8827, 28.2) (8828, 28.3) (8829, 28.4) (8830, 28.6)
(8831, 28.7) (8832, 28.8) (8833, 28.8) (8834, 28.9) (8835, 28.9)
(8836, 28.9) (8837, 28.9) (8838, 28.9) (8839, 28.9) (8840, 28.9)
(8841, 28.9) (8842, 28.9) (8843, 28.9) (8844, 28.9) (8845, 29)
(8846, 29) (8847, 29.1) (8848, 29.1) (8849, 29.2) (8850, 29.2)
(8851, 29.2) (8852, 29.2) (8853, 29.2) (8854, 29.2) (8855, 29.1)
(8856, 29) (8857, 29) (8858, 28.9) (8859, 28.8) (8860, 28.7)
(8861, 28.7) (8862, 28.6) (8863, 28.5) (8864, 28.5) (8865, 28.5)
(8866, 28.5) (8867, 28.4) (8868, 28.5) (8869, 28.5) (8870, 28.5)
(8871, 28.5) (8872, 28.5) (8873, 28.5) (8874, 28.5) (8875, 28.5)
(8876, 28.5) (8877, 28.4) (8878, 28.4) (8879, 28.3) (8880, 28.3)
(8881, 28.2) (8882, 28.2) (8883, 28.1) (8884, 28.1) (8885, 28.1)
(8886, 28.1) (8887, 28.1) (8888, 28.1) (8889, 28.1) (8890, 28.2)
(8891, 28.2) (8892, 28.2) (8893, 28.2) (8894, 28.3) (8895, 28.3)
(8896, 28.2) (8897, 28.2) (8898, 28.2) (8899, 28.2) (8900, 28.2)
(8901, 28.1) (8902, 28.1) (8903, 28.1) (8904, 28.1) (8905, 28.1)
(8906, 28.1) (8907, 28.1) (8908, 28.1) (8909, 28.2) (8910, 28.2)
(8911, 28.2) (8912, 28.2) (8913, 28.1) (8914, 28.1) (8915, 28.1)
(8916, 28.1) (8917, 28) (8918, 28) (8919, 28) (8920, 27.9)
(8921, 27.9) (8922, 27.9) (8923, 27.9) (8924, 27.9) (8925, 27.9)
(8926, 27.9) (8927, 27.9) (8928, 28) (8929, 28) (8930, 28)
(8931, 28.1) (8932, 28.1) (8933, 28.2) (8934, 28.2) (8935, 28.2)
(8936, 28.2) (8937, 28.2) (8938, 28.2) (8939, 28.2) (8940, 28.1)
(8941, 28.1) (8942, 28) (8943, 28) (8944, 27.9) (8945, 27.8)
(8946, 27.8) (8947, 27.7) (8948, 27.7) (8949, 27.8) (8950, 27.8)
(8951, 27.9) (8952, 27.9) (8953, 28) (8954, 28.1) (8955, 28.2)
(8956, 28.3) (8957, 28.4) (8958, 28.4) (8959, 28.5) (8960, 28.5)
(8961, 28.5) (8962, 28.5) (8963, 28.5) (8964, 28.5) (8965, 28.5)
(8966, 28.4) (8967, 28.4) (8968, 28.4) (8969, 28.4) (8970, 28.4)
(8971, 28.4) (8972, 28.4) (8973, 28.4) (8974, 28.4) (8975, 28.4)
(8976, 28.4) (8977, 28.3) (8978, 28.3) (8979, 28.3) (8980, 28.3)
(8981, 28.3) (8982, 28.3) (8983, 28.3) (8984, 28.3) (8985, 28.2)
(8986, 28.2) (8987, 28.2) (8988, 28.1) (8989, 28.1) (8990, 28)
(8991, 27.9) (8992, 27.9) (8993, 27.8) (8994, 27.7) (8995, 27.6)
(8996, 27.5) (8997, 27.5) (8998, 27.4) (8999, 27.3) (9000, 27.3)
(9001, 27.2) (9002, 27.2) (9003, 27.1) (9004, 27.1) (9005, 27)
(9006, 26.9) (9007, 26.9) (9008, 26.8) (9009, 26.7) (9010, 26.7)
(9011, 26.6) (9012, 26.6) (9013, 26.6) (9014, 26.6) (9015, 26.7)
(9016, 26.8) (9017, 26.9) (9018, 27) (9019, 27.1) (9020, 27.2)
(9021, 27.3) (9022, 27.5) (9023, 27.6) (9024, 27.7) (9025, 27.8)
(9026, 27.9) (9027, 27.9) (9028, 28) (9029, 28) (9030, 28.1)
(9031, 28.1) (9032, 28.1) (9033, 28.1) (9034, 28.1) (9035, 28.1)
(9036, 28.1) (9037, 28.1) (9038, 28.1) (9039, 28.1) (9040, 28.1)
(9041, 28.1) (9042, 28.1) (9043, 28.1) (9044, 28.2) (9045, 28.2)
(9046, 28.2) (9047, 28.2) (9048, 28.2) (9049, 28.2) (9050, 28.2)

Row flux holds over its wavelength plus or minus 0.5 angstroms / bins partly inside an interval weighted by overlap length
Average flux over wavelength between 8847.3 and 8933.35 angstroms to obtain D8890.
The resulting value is 28.3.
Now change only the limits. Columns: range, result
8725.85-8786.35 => 28.5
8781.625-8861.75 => 28.3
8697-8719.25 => 28.7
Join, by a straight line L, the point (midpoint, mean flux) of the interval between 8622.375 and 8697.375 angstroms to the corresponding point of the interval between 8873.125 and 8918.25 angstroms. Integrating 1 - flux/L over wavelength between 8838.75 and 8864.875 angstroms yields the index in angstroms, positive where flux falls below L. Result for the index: -0.7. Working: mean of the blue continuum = 27.9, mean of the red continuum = 28.2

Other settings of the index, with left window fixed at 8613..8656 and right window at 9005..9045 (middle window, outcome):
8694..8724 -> 0.3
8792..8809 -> 0.7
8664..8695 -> 2.0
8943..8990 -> -0.7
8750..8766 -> 0.1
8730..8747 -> 0.2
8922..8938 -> -0.1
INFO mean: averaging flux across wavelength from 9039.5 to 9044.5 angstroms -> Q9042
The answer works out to 28.1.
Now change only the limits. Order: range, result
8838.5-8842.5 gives 28.9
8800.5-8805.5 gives 27.1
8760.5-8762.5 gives 28.9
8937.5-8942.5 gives 28.1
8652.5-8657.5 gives 26.7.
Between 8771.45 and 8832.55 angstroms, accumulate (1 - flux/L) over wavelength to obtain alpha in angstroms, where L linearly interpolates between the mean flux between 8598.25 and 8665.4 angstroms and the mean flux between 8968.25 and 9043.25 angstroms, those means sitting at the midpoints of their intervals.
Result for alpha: 0.6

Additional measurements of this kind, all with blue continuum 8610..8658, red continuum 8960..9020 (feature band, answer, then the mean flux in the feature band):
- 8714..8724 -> 0.06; 28.7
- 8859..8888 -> -0.21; 28.4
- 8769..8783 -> 0.10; 28.4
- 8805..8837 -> 0.29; 28.2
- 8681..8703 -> 0.71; 28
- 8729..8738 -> 0.02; 28.7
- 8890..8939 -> -0.11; 28.1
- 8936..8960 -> -0.13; 28.1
